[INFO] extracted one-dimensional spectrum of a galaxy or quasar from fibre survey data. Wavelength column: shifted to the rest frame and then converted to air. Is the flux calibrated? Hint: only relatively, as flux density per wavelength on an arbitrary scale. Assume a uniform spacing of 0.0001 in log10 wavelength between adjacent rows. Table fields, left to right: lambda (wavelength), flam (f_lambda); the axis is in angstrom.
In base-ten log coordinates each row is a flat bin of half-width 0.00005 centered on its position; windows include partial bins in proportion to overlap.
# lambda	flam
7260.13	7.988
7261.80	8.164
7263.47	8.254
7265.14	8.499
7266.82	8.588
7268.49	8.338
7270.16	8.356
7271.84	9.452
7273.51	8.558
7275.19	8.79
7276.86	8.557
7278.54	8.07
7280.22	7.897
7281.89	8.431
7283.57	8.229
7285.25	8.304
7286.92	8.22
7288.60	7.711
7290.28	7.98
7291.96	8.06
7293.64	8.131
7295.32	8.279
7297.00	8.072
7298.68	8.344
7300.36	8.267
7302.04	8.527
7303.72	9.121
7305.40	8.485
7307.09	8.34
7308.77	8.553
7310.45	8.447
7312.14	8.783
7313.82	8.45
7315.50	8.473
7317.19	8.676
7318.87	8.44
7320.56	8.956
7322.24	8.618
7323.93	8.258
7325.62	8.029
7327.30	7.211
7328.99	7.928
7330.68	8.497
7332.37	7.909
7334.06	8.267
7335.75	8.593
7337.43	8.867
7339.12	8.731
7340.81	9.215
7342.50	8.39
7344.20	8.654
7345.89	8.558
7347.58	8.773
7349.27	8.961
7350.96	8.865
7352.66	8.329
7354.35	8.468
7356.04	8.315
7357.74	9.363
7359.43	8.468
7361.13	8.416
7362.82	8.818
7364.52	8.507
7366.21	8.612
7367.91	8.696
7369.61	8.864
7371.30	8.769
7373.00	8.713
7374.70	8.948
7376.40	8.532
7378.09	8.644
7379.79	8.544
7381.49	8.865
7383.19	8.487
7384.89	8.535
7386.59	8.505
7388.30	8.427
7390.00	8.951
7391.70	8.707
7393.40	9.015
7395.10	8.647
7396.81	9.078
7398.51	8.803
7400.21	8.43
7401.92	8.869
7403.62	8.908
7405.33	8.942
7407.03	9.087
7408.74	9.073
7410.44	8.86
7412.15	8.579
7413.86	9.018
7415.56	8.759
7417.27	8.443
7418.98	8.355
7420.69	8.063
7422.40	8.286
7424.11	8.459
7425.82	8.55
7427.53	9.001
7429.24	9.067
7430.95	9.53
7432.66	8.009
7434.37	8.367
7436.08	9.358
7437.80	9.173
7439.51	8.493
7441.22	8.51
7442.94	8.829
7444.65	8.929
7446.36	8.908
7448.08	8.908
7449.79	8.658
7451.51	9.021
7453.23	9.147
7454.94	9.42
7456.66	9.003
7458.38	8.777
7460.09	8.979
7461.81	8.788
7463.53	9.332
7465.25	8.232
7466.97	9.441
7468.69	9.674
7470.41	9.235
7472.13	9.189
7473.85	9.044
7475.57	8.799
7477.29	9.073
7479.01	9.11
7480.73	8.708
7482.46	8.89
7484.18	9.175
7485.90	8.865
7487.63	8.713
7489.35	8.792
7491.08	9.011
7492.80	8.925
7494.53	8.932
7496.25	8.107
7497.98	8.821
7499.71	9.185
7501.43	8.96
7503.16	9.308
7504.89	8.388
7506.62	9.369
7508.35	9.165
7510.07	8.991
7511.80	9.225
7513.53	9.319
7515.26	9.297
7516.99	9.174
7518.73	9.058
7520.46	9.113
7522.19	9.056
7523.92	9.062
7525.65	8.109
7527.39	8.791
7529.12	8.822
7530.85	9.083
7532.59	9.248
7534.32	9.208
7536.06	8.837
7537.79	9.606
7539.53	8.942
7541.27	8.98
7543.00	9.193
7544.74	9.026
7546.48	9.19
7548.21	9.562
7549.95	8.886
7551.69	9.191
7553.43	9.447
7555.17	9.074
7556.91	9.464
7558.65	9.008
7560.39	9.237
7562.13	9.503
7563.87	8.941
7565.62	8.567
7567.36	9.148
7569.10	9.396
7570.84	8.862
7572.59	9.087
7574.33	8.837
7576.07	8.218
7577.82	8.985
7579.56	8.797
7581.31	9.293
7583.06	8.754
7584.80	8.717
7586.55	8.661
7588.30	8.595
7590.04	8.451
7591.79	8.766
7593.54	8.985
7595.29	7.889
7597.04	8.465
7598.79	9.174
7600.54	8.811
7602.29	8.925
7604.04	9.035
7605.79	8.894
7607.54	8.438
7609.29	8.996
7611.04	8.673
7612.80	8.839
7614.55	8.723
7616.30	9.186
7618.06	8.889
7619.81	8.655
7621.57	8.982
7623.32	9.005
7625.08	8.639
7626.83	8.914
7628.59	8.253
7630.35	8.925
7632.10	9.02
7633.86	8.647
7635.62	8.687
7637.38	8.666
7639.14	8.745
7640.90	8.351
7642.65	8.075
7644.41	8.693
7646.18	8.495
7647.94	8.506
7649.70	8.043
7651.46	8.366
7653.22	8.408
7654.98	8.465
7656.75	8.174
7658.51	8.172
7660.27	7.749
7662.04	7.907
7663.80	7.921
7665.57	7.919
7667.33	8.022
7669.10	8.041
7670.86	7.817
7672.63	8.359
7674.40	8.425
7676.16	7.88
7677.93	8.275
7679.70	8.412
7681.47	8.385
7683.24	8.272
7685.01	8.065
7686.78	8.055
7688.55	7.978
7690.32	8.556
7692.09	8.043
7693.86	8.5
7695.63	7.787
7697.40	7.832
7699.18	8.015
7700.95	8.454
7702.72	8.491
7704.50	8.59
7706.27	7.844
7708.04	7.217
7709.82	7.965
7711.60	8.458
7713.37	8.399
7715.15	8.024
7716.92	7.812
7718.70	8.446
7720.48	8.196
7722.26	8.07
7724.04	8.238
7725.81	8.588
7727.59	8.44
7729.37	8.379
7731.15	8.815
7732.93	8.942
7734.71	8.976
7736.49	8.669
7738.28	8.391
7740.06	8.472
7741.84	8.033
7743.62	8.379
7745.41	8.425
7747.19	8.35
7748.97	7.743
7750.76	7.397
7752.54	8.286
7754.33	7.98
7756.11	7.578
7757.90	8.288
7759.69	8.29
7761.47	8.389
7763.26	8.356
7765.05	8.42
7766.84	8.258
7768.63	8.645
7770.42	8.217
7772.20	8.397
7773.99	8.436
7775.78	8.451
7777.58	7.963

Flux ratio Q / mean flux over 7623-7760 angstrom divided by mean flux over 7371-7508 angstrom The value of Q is 0.94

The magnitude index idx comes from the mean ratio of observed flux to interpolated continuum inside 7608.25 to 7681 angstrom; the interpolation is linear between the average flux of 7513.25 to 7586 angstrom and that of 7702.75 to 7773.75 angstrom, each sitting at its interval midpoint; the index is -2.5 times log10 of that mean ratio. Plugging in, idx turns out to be 0.02 mag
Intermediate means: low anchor 9.05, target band 8.46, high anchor 8.27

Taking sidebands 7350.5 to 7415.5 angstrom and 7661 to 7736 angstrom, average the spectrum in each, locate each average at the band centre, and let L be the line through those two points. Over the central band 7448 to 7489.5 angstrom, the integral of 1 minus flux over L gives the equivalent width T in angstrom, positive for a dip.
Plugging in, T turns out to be -2.0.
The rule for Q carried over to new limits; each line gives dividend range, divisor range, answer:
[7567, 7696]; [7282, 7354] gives 1.01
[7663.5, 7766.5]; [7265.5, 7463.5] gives 0.95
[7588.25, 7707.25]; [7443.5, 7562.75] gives 0.93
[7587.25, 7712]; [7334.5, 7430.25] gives 0.97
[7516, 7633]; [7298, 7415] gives 1.04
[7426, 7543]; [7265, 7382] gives 1.06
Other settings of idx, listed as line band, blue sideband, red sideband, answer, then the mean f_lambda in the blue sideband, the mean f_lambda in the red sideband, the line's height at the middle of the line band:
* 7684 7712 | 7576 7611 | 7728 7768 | 0.045 mag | 8.75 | 8.31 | 8.45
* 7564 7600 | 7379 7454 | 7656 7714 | -0.053 mag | 8.75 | 8.12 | 8.36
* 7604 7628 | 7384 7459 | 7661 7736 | -0.057 mag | 8.78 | 8.21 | 8.38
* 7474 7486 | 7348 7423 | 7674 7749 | -0.048 mag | 8.7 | 8.27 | 8.57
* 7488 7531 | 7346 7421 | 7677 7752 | -0.053 mag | 8.71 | 8.25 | 8.53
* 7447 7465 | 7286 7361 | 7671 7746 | -0.074 mag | 8.44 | 8.27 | 8.38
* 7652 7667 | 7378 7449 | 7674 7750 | 0.033 mag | 8.74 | 8.26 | 8.34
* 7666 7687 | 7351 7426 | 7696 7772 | 0.021 mag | 8.68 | 8.25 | 8.33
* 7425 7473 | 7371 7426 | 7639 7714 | -0.043 mag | 8.69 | 8.18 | 8.6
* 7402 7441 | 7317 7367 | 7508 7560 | 0.002 mag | 8.52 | 9.11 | 8.76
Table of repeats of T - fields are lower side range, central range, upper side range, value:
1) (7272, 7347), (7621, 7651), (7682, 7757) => -1.3 angstrom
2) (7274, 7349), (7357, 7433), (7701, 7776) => -3.2 angstrom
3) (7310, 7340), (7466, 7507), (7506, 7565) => -0.1 angstrom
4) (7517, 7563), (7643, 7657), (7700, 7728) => 0.2 angstrom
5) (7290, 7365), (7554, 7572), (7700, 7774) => -1.6 angstrom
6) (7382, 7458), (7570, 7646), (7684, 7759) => -2.9 angstrom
